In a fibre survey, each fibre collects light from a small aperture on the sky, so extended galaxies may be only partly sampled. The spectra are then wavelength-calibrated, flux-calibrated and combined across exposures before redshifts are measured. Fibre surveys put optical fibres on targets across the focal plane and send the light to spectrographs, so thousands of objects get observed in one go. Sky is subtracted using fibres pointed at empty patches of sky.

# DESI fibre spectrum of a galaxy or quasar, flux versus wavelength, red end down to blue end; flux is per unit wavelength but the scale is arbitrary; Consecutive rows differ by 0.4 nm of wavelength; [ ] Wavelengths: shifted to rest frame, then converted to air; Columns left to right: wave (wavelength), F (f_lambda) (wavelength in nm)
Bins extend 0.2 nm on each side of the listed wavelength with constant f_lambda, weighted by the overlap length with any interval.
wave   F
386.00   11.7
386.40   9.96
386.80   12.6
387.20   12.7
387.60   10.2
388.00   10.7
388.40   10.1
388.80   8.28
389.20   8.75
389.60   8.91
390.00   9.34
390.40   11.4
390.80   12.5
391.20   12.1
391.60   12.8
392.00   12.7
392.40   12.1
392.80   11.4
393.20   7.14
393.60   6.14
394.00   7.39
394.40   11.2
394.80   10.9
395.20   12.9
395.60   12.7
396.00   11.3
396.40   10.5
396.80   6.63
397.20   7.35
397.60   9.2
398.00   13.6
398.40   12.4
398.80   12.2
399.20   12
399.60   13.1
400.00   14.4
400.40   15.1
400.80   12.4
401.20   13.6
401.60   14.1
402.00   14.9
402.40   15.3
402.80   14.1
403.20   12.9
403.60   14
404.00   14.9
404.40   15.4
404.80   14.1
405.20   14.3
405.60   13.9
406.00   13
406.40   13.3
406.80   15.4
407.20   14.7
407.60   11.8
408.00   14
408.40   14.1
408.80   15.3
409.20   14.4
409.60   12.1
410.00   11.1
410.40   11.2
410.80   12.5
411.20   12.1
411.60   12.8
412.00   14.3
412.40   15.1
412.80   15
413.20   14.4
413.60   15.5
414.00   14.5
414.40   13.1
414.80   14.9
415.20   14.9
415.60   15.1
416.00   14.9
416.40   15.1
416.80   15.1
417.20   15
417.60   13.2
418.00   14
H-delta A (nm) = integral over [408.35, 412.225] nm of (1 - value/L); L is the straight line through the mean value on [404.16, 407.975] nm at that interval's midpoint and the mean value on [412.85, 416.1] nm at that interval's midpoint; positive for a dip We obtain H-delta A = 0.37 nm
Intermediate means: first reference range 14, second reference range 14.7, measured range 13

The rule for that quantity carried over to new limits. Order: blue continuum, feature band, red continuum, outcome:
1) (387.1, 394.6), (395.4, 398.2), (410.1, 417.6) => 0.27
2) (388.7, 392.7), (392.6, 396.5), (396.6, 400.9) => 0.40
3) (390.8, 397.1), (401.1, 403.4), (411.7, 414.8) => -0.36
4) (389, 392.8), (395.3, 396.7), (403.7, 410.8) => 0.08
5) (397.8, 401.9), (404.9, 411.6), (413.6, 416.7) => 0.36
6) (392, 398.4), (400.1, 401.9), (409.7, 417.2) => -0.40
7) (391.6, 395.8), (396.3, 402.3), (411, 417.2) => -0.25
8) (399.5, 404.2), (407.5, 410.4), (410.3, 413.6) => 0.13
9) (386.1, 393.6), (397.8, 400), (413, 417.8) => -0.14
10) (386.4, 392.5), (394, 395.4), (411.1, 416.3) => 0.08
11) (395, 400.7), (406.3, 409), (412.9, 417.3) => -0.14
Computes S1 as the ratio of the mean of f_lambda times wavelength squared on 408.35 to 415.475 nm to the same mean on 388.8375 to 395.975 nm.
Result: 1.43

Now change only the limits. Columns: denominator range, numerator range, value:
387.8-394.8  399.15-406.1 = 1.46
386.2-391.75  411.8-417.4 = 1.57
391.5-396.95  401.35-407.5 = 1.44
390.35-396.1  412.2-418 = 1.49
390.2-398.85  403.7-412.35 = 1.35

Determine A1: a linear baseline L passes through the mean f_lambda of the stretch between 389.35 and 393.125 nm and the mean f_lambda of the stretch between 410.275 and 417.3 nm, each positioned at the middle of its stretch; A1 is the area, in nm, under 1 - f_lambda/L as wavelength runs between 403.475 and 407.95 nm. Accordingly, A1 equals -0.31 nm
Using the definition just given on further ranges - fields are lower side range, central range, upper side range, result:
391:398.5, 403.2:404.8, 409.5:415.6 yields -0.30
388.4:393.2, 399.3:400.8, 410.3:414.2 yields -0.22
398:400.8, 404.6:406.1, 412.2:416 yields -0.01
